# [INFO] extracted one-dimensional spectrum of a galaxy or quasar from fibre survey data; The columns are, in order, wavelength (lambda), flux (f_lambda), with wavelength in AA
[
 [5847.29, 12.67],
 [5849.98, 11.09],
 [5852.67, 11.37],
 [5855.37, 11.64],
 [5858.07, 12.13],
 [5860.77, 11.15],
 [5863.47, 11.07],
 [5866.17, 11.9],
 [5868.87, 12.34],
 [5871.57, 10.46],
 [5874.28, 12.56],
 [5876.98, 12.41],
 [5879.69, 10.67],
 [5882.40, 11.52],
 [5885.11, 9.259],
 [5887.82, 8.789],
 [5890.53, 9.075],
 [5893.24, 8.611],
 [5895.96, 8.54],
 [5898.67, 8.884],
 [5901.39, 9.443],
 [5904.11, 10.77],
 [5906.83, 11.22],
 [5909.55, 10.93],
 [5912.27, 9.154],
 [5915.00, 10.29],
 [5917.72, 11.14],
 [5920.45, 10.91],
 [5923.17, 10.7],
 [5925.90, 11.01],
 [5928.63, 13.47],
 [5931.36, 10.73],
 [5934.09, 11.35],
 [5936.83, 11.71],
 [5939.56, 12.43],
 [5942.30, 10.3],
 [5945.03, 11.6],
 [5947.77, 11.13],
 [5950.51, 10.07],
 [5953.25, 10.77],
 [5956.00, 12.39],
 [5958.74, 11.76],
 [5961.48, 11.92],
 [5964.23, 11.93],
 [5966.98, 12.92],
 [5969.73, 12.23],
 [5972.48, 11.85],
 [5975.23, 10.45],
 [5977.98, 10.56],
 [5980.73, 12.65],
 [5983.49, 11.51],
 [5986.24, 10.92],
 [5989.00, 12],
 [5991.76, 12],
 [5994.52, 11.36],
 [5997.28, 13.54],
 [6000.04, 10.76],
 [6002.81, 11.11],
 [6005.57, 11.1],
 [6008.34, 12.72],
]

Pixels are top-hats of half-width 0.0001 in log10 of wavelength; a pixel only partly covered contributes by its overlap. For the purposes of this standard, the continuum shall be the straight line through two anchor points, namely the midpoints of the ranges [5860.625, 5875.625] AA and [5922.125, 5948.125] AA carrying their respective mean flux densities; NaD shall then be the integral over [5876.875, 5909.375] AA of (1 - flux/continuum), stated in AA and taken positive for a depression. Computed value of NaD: 4.7 AA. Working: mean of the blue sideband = 11.6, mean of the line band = 9.87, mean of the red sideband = 11.5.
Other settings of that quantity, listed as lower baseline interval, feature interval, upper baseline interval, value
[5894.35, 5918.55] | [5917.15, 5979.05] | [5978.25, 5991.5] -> -3.2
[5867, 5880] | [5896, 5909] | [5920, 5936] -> 1.8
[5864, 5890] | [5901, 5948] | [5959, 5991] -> 1.4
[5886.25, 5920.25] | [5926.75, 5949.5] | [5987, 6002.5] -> -2.2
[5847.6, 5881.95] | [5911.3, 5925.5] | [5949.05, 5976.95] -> 1.3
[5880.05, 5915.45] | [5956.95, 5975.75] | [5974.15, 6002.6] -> -1.4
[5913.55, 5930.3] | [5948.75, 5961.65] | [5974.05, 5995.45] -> 0.0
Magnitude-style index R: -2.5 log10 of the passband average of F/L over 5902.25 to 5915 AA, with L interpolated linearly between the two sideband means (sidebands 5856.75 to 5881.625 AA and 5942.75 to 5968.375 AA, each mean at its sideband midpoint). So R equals 0.11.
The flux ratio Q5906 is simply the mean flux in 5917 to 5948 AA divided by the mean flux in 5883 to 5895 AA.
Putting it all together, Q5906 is 1.3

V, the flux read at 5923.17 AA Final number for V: 10.7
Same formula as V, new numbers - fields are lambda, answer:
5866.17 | 11.9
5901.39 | 9.443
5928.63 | 13.47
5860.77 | 11.15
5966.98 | 12.92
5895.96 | 8.54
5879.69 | 10.67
